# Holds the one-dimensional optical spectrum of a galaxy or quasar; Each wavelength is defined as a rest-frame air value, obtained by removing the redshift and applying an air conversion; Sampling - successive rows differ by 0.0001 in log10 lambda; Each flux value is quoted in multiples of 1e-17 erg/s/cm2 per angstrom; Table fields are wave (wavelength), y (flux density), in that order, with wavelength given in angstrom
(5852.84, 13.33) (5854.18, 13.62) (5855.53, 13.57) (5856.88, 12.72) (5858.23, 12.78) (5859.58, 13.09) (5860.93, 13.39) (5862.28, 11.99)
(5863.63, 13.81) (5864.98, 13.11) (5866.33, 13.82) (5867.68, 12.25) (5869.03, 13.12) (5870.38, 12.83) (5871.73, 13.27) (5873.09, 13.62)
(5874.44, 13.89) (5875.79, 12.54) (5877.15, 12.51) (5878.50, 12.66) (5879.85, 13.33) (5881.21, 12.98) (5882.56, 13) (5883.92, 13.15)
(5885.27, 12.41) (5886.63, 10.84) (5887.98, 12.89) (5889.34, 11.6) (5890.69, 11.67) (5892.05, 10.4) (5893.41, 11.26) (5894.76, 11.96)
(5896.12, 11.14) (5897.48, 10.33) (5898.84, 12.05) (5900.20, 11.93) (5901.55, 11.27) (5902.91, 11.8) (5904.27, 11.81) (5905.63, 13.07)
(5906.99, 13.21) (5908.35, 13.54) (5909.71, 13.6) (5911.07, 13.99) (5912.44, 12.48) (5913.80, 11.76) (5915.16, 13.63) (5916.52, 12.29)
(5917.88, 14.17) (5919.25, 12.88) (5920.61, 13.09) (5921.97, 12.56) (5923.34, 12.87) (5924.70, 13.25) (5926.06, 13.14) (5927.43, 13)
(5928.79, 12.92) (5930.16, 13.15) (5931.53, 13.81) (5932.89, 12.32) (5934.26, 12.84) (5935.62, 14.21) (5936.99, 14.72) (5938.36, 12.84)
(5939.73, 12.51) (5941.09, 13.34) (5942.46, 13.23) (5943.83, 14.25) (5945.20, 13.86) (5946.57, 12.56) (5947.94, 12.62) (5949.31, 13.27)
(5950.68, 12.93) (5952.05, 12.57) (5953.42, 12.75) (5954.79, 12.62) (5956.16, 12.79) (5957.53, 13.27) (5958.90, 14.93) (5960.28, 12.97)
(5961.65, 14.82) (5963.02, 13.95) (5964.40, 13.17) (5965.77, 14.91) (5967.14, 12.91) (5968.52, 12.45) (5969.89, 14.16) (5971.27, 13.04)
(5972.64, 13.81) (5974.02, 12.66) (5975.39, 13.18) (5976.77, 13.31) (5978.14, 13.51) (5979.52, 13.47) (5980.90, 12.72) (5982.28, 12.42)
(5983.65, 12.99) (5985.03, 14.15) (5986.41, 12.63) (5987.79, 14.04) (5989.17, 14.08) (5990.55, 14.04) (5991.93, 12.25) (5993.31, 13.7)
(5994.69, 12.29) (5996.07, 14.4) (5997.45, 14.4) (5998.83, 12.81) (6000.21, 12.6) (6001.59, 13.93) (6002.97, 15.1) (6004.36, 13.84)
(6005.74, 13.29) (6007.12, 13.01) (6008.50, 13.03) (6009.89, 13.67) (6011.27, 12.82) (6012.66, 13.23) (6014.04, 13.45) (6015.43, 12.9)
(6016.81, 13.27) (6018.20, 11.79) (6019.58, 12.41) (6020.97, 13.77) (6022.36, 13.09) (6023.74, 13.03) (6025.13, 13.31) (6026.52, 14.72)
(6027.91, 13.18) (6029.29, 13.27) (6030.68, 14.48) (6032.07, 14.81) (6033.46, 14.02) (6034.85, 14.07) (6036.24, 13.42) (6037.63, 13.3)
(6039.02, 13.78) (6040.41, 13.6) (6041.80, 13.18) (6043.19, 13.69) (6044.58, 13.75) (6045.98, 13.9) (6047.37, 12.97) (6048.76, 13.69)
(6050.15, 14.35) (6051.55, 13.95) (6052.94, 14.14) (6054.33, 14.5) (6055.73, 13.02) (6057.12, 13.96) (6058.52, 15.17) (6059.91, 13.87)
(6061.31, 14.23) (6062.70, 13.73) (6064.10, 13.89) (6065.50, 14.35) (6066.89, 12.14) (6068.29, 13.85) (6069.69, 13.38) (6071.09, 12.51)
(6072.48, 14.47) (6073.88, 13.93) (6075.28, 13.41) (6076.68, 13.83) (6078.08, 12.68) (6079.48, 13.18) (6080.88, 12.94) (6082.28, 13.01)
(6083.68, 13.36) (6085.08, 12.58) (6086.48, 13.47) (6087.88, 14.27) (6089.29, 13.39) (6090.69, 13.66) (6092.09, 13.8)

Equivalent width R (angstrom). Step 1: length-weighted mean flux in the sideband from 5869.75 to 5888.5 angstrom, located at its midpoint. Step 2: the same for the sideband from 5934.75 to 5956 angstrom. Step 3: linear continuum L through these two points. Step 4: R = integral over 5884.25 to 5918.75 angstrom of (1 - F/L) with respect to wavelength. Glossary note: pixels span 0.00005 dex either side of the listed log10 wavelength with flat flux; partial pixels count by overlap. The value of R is 2.0 angstrom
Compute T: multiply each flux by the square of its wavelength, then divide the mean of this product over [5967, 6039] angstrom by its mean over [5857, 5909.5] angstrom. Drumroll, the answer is 1.1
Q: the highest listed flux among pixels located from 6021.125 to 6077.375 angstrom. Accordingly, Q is 15.17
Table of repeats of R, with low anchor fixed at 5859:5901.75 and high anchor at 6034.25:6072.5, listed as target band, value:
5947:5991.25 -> -0.79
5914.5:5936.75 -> -0.66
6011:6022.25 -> 0.41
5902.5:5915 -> -0.20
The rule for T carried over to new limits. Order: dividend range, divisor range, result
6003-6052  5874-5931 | 1.12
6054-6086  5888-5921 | 1.16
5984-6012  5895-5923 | 1.11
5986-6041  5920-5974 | 1.04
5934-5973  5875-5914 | 1.11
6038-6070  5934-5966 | 1.07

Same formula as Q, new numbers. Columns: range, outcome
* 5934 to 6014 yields 15.1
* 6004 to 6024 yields 13.84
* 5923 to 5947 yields 14.72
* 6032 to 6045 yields 14.81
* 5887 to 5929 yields 14.17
